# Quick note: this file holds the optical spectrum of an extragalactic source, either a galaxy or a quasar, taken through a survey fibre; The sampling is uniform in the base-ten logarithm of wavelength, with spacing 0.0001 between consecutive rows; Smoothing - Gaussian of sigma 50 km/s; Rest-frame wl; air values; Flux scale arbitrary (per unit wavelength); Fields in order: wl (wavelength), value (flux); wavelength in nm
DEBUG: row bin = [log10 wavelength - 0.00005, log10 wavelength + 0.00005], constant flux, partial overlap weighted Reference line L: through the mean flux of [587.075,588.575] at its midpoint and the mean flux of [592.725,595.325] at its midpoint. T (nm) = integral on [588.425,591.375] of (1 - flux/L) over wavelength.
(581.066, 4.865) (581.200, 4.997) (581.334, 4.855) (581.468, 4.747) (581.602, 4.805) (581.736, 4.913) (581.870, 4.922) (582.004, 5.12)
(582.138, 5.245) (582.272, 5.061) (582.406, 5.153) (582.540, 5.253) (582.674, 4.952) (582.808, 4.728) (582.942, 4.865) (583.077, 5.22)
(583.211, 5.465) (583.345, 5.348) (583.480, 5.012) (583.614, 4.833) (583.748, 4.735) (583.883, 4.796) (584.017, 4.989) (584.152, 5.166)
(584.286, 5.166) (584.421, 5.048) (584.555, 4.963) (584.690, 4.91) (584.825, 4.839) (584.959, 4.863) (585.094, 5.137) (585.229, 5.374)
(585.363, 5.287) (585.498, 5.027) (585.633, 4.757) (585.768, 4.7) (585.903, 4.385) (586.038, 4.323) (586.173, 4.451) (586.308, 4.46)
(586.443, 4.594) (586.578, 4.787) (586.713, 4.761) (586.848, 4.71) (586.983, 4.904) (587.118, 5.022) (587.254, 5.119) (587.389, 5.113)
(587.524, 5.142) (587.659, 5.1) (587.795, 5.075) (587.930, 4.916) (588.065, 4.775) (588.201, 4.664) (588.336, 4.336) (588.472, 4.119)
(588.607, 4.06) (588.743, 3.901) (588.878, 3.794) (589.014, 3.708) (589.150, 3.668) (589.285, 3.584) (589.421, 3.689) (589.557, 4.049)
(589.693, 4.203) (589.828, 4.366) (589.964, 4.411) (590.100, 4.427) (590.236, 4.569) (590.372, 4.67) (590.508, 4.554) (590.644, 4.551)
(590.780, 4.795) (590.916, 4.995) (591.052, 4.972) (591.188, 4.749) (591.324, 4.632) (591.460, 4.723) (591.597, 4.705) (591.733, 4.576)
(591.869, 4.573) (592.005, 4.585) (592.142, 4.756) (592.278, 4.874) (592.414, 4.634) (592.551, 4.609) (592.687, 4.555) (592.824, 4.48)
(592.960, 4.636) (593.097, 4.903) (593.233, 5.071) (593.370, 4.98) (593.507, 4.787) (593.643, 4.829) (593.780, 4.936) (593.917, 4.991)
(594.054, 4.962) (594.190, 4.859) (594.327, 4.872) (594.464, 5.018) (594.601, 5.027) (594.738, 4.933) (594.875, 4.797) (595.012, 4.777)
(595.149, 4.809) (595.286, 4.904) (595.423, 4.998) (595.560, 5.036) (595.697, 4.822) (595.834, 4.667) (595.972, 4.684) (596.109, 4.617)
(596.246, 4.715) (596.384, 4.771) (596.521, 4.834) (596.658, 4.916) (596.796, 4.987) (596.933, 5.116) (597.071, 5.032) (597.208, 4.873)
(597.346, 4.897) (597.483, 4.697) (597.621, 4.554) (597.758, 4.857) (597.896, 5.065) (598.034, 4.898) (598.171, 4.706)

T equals 0.33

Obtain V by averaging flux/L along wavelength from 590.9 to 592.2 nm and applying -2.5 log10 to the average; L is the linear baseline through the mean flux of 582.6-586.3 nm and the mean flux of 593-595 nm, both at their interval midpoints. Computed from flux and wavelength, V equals 0.05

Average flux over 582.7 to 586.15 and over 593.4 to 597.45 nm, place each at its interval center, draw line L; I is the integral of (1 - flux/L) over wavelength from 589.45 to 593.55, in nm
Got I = 0.22 nm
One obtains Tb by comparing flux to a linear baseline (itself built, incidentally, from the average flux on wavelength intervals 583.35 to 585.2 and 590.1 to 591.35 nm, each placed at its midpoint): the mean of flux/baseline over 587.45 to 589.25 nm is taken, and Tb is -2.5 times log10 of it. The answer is 0.099 mag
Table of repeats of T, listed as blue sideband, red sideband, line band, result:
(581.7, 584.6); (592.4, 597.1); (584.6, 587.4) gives 0.09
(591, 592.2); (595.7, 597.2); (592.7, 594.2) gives -0.03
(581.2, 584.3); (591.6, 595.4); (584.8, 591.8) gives 0.44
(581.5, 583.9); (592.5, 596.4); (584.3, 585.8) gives -0.01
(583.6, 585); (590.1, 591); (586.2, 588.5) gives 0.00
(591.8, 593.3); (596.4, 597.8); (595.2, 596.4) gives 0.01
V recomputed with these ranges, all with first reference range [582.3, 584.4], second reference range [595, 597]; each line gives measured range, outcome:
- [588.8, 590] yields 0.25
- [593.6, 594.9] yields -0.01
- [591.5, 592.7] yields 0.06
